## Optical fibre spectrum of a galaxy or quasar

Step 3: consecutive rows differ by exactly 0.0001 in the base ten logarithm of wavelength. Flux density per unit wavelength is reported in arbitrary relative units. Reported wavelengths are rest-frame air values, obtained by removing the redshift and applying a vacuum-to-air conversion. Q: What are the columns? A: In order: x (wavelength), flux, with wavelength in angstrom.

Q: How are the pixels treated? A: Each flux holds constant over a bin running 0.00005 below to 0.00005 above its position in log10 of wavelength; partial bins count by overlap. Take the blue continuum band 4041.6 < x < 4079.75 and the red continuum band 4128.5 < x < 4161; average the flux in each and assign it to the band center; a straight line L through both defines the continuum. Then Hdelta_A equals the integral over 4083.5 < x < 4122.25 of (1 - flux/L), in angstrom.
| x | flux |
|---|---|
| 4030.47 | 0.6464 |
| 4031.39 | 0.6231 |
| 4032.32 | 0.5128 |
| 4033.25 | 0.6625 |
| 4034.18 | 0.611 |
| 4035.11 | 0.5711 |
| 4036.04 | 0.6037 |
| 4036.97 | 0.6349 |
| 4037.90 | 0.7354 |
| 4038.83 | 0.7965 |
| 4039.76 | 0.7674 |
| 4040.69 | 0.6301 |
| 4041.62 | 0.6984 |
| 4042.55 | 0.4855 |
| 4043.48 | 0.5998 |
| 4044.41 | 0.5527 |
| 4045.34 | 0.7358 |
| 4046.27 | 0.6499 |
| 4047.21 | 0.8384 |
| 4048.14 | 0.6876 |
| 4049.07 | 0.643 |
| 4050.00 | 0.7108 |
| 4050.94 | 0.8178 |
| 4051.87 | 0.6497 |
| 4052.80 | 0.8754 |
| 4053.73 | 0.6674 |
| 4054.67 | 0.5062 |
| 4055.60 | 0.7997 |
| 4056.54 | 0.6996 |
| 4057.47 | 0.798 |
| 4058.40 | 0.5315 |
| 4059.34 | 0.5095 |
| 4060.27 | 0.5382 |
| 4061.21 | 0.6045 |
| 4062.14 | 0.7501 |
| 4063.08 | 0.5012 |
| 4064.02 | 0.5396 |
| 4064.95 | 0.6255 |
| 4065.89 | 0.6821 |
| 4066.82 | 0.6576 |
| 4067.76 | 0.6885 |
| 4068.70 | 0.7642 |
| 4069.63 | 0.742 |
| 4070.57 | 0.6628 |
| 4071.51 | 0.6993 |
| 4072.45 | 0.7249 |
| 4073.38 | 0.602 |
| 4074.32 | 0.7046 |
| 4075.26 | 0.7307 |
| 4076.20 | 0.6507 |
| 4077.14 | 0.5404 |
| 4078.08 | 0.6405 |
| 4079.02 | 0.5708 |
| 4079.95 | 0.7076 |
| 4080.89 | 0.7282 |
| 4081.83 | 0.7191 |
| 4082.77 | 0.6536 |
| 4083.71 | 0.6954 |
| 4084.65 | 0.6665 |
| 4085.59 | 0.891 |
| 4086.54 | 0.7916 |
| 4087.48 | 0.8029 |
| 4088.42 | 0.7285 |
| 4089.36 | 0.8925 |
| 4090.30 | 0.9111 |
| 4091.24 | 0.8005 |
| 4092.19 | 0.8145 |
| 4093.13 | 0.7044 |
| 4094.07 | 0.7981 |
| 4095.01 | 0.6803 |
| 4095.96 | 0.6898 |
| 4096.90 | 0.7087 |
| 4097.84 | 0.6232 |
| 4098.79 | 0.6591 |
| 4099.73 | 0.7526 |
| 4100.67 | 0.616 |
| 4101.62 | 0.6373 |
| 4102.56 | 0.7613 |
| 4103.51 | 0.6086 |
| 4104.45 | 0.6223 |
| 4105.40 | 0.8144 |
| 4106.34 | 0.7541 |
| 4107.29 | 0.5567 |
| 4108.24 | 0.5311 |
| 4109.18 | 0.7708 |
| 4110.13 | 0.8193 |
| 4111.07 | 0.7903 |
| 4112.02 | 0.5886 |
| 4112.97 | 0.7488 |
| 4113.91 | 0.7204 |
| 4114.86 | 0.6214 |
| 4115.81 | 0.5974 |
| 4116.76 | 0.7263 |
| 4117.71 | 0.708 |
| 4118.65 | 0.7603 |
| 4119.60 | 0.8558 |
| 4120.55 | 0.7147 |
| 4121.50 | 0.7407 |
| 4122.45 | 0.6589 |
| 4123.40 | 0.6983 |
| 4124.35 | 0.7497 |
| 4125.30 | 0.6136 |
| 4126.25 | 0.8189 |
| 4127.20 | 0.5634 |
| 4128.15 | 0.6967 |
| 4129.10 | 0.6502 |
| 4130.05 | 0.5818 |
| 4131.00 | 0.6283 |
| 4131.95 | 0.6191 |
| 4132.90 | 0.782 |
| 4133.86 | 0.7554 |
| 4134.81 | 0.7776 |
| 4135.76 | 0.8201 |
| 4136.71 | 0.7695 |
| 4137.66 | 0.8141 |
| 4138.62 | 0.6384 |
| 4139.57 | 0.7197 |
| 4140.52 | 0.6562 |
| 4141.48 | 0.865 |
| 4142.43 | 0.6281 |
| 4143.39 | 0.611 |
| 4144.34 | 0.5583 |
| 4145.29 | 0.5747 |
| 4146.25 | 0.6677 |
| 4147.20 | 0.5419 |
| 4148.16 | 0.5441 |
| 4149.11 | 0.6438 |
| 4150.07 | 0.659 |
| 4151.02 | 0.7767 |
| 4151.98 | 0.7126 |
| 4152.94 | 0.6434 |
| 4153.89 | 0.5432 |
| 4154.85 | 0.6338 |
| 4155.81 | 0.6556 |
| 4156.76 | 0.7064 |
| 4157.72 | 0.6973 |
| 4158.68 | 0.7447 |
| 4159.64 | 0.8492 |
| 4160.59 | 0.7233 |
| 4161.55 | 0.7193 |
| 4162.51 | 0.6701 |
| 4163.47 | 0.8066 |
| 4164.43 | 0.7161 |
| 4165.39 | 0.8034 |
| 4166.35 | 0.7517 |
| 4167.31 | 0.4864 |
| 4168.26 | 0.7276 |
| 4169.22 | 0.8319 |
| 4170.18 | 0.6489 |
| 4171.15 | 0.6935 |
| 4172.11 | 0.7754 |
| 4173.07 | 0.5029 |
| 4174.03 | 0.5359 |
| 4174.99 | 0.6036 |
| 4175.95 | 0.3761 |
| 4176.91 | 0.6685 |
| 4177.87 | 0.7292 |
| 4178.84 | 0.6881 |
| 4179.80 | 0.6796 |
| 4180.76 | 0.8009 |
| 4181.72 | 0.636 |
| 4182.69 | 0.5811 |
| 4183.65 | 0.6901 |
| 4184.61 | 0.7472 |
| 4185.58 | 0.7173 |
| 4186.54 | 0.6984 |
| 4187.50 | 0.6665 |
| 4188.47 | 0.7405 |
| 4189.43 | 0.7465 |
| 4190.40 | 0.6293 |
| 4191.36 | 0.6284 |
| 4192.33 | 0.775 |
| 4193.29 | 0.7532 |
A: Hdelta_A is -3.01 angstrom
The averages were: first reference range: 0.66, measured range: 0.723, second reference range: 0.682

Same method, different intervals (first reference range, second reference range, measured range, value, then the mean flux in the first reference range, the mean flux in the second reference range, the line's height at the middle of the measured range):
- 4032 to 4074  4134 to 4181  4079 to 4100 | -2.3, 0.662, 0.681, 0.669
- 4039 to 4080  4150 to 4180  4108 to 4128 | -1.0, 0.664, 0.68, 0.673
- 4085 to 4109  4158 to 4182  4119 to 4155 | 1.1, 0.726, 0.687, 0.705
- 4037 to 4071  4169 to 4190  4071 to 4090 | -1.1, 0.67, 0.668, 0.67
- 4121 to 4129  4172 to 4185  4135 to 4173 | -1.7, 0.69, 0.64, 0.663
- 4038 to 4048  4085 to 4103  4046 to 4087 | 1.9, 0.678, 0.75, 0.711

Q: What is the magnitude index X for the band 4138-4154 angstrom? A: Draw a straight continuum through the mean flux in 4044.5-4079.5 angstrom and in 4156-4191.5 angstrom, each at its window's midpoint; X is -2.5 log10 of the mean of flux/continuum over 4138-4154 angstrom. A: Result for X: 0.053 mag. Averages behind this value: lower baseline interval 0.667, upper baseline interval 0.687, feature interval 0.65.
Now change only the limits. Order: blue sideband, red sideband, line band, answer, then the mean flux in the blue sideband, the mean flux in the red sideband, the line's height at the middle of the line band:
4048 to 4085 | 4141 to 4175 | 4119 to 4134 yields -0.035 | 0.667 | 0.675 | 0.672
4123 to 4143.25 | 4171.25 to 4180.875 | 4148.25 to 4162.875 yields -0.034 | 0.705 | 0.632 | 0.667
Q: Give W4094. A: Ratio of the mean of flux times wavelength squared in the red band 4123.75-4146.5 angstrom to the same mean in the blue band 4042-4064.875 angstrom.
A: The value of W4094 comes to 1.10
